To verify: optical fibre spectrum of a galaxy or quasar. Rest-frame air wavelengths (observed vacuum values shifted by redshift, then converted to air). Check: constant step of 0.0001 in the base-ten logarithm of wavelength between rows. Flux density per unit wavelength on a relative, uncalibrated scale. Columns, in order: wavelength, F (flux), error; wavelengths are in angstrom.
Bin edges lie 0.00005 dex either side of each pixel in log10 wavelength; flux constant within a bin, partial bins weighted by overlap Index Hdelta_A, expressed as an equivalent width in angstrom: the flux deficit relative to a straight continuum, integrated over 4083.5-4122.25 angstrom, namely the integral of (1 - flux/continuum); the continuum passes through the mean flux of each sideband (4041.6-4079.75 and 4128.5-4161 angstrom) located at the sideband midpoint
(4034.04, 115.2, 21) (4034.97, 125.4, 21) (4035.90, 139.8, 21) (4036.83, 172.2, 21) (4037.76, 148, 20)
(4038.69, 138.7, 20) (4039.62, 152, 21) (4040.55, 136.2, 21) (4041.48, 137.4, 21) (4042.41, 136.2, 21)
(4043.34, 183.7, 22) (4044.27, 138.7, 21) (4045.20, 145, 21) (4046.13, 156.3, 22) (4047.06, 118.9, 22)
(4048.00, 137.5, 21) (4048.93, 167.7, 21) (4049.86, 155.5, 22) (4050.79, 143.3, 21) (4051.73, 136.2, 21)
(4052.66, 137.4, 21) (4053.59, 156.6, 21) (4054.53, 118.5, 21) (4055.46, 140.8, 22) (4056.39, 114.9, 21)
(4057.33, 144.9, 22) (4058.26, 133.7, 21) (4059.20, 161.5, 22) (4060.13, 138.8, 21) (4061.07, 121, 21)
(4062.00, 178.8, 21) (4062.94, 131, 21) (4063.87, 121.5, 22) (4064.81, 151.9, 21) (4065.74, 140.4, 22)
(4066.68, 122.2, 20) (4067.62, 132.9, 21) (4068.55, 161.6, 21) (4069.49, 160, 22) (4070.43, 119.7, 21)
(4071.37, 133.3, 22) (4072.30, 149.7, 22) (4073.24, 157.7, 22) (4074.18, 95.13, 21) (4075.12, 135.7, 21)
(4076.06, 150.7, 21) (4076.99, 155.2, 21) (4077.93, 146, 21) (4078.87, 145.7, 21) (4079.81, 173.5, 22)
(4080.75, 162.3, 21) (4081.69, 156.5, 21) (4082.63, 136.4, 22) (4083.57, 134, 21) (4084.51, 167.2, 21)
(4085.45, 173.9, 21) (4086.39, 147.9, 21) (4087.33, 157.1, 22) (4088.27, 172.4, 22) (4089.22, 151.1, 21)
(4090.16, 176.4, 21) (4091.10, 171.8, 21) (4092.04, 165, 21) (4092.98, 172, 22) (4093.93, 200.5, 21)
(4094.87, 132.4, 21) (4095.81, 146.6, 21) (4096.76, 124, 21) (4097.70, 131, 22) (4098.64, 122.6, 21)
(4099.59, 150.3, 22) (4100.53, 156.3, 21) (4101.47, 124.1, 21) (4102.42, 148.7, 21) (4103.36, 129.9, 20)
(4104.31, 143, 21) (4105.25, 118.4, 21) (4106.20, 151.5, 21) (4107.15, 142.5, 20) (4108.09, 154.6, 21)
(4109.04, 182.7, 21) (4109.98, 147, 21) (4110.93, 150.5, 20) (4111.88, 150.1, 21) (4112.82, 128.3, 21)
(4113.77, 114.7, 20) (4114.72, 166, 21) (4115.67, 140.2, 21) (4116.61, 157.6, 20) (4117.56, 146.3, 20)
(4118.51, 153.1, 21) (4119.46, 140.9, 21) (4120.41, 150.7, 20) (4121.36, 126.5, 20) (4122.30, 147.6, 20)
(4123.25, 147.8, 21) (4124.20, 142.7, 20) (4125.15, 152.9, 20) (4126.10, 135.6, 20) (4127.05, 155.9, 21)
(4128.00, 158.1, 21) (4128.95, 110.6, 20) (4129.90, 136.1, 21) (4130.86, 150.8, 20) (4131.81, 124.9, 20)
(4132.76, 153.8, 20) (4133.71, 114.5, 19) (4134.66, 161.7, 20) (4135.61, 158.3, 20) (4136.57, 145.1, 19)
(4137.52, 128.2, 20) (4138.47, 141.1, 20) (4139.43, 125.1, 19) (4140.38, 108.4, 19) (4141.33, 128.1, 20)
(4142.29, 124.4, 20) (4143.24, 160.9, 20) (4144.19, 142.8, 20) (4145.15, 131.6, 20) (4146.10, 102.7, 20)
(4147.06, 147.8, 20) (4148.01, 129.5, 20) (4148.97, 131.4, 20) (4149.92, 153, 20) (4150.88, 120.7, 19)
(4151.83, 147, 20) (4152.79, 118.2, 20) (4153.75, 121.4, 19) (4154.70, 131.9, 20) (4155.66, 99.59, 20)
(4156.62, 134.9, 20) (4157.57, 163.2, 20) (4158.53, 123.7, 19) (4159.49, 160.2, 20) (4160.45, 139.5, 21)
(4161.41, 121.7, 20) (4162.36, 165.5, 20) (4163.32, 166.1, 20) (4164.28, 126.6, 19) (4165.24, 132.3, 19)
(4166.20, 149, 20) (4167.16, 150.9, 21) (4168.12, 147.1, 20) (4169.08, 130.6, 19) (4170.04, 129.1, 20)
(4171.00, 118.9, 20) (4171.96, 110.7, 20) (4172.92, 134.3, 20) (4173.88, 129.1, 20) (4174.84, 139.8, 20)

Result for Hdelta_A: -3.1 angstrom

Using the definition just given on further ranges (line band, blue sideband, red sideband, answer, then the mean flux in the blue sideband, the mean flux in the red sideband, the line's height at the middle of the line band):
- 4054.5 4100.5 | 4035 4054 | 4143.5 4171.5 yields -1.2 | 146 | 136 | 143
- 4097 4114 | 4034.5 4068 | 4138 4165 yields -0.4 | 142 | 135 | 138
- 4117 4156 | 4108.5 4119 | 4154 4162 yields 1.3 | 149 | 135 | 141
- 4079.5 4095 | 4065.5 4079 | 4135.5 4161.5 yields -2.6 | 140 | 133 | 139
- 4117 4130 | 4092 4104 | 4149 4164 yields -0.1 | 146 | 137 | 142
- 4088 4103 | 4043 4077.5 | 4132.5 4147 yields -1.5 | 142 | 135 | 139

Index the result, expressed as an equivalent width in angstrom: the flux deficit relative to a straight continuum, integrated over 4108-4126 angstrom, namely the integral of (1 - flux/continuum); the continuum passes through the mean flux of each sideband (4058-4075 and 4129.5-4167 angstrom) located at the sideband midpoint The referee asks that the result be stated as -1.2 angstrom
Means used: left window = 139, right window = 137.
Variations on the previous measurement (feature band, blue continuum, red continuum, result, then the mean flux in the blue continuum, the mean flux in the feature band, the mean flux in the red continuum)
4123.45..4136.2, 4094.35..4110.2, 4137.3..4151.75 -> -0.69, 142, 143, 132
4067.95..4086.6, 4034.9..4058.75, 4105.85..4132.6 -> -0.51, 143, 148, 145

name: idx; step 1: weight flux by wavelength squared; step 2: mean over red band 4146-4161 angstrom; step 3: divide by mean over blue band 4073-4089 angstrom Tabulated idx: 0.92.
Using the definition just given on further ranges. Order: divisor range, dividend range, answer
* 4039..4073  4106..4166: 1.02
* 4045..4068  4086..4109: 1.09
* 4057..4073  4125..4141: 1.01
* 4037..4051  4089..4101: 1.07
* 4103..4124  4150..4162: 0.94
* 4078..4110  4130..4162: 0.91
